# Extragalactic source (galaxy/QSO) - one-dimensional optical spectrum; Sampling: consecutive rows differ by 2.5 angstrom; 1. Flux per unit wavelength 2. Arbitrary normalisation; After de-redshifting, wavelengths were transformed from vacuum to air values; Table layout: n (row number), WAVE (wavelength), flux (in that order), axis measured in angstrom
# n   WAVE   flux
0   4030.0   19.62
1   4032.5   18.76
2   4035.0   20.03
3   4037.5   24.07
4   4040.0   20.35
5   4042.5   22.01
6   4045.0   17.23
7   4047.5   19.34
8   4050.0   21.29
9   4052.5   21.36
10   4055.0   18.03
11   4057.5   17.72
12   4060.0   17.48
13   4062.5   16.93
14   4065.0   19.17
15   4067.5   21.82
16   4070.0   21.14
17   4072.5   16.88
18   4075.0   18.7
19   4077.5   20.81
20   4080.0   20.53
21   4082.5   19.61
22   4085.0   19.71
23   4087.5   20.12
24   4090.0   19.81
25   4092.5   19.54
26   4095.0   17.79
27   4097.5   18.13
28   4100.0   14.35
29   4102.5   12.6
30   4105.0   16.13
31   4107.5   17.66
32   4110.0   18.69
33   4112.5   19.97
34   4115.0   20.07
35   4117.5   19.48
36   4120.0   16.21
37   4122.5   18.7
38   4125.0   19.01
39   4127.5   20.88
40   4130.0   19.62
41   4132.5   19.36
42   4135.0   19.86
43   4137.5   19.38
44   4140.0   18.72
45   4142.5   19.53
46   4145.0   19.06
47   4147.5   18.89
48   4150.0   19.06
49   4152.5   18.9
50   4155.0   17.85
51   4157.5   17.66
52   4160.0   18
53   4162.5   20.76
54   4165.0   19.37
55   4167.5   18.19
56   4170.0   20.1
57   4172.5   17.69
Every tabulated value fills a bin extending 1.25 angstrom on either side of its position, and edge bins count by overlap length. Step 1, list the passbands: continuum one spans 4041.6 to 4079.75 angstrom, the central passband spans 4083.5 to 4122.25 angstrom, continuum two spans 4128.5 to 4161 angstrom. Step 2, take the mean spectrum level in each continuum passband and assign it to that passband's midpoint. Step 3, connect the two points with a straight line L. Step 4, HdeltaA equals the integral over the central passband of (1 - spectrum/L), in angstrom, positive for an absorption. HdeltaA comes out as 2.2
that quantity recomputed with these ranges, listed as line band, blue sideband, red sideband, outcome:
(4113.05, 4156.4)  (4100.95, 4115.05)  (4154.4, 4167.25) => -2.70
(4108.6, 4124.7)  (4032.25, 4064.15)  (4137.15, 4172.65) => 0.25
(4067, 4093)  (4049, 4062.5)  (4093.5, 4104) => -4.05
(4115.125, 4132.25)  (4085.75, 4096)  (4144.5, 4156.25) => -0.05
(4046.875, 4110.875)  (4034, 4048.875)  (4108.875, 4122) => 3.38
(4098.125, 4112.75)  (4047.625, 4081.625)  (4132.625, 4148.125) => 2.21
